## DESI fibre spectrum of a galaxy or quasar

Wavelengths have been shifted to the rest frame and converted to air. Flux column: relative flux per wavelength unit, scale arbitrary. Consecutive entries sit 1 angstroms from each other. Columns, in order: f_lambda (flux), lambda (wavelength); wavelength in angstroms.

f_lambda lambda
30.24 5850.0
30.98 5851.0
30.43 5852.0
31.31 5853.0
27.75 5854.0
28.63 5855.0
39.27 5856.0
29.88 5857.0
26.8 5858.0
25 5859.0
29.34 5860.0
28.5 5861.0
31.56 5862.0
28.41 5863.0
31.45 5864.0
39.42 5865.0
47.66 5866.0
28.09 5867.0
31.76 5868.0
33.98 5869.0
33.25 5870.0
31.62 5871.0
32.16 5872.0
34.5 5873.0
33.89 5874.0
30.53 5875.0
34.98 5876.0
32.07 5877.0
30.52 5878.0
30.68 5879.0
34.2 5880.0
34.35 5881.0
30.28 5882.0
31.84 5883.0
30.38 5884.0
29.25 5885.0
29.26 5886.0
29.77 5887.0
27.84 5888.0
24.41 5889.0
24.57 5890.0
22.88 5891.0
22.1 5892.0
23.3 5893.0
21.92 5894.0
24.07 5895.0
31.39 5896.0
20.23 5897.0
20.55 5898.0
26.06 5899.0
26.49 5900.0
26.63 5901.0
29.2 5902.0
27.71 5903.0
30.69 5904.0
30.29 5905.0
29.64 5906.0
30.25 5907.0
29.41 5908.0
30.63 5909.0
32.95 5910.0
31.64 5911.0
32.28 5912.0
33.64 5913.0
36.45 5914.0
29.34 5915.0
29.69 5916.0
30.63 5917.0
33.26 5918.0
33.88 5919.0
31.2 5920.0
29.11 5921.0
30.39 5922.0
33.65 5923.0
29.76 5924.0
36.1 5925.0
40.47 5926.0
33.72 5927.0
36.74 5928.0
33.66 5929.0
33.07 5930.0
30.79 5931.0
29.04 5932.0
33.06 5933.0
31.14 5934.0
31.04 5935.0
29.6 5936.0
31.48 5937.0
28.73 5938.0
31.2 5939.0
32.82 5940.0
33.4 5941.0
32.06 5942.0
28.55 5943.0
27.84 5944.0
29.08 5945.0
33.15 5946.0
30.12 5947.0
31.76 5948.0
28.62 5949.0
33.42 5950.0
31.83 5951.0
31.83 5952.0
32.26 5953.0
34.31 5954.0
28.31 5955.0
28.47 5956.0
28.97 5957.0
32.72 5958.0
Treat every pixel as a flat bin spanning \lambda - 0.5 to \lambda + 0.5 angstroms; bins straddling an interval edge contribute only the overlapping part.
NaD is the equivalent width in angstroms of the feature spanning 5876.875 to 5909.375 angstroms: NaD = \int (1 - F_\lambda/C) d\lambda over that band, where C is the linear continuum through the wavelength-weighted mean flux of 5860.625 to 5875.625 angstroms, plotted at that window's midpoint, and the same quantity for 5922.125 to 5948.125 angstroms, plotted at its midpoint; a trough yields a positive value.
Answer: 4.8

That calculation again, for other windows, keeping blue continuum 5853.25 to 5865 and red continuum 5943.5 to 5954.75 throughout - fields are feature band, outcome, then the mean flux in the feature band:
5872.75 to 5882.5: -0.70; 32.6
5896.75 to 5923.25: 0.74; 29.9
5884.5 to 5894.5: 1.63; 25.5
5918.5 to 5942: -1.02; 32.3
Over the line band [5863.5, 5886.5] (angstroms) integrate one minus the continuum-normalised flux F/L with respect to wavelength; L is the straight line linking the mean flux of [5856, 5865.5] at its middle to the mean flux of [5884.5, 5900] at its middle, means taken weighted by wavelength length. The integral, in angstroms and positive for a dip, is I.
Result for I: -3.9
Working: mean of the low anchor 30.5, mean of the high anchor 25.2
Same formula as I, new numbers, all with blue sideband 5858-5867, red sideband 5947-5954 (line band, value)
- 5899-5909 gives 0.95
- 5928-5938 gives 0.07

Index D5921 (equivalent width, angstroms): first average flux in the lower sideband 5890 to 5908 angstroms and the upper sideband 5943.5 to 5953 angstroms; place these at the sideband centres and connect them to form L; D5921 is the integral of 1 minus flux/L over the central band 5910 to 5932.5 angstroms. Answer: -3.5 angstroms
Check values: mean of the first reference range 26.1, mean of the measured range 32.7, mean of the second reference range 30.9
